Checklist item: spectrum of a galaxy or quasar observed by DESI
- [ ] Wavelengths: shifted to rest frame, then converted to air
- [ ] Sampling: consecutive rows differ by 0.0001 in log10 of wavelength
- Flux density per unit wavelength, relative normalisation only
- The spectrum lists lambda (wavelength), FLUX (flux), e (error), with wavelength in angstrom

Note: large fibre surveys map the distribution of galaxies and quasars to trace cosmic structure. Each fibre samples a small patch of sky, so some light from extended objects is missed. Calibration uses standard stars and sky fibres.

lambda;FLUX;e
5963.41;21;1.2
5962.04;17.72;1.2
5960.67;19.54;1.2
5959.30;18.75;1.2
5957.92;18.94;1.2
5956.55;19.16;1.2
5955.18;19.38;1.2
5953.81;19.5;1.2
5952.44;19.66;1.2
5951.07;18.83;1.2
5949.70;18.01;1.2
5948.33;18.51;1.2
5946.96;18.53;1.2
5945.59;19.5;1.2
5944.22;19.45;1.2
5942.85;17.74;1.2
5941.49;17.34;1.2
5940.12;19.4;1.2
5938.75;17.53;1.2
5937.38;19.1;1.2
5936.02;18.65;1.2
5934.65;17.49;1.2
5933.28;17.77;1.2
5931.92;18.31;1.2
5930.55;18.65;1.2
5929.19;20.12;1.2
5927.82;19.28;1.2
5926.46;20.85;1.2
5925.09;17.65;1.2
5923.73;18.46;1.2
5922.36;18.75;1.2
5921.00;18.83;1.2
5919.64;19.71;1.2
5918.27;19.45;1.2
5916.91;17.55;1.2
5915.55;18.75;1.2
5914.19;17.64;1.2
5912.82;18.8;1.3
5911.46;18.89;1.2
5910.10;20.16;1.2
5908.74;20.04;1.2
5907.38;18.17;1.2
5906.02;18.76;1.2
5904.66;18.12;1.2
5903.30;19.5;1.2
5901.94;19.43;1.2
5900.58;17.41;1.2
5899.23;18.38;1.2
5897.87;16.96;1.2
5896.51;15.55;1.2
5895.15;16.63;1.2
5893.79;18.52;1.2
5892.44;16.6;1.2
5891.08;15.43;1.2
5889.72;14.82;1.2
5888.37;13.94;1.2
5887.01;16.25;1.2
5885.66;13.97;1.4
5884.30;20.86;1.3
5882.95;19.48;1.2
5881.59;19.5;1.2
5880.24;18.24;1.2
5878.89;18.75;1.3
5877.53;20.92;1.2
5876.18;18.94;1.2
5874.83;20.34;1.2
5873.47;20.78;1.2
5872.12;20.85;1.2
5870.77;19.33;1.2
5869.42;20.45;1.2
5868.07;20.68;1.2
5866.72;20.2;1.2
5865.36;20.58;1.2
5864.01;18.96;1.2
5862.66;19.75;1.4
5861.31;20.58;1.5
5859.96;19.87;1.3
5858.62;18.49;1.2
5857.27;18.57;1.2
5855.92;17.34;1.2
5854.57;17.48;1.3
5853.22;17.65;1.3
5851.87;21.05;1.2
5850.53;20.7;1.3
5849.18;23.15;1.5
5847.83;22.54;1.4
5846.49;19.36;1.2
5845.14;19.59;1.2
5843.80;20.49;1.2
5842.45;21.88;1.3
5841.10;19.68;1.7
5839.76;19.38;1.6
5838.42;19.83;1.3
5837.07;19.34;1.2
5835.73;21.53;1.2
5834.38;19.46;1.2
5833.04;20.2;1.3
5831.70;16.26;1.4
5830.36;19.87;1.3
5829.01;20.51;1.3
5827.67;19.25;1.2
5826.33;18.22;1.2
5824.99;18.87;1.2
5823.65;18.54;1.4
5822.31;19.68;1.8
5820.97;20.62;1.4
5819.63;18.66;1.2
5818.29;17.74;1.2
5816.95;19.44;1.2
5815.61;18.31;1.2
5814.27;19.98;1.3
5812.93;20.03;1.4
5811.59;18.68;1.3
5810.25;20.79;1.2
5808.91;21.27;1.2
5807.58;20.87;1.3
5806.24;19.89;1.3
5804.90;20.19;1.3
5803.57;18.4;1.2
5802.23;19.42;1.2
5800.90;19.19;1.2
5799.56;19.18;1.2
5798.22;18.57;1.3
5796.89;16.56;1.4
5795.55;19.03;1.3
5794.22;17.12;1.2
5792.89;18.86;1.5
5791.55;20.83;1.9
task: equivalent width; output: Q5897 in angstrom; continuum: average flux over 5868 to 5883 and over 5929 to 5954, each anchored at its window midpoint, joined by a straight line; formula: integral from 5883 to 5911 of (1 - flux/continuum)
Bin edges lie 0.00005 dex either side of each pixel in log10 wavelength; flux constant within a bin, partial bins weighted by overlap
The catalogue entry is 2.7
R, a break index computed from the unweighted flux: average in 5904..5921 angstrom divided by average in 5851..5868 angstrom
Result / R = 0.98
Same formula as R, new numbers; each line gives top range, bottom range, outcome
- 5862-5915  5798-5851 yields 0.94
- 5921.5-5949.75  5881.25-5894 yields 1.11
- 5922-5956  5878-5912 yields 1.05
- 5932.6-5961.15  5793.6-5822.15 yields 0.97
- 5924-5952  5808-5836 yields 0.96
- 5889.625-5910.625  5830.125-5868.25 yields 0.90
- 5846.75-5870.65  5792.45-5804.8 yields 1.07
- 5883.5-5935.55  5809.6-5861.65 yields 0.92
